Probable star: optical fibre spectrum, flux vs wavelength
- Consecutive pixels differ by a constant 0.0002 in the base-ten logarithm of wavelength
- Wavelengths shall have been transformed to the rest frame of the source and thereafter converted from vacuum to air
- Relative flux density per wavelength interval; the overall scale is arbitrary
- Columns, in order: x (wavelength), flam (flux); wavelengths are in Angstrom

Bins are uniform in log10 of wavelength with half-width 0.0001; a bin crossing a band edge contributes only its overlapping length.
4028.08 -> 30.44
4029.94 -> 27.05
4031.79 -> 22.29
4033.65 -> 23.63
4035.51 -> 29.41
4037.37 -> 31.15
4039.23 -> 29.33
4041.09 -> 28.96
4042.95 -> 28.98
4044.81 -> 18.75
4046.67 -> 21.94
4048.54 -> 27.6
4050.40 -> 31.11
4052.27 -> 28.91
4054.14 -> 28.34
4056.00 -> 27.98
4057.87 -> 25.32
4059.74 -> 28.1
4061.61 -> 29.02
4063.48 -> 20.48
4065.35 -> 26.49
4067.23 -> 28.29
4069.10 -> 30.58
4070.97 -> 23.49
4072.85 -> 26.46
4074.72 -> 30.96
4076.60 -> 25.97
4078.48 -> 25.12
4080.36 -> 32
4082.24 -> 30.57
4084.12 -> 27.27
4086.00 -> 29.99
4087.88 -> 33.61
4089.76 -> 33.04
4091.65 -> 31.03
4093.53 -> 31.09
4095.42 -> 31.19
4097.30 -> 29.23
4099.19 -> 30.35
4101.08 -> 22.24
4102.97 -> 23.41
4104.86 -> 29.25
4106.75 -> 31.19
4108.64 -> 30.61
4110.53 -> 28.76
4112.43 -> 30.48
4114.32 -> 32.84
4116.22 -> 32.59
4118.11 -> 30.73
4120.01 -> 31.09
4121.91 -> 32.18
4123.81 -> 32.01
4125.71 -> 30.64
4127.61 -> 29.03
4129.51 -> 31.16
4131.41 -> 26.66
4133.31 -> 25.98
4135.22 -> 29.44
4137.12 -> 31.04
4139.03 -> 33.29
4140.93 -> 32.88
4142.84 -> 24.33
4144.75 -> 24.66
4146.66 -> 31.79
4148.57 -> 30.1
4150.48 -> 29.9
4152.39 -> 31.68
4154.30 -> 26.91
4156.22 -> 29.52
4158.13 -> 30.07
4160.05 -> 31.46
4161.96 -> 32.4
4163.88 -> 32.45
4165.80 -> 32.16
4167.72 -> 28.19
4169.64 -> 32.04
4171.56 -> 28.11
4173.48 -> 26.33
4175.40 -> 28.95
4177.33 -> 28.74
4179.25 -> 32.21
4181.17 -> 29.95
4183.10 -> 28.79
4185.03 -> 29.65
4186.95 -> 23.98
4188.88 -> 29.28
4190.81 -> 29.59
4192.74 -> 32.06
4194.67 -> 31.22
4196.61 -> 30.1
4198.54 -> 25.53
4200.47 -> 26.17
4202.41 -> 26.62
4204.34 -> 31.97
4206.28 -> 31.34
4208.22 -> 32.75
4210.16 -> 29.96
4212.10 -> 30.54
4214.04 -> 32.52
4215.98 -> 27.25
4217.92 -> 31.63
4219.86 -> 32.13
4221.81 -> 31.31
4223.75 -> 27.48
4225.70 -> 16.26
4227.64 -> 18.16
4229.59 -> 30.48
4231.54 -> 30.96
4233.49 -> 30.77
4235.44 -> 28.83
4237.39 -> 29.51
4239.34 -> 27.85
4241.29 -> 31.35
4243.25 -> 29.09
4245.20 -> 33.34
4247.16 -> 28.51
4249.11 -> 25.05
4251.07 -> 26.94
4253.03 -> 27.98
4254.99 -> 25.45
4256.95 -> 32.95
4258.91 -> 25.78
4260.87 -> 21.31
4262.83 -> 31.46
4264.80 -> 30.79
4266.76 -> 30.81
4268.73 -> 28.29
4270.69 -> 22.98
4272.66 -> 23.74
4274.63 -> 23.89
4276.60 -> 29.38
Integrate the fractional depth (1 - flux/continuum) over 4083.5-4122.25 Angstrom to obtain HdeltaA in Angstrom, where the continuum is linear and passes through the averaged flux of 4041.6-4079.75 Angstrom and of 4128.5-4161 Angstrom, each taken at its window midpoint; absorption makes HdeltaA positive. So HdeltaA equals -2.7 Angstrom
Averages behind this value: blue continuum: 26.8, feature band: 30.1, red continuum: 29.5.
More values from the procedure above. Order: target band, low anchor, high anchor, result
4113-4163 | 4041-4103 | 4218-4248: -3.57 Angstrom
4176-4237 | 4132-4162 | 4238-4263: -0.44 Angstrom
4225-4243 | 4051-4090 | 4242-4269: 0.65 Angstrom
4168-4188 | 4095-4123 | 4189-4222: 0.76 Angstrom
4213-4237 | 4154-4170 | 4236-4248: 1.51 Angstrom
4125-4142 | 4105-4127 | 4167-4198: 0.35 Angstrom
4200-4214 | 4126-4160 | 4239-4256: -0.69 Angstrom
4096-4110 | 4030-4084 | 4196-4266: -0.29 Angstrom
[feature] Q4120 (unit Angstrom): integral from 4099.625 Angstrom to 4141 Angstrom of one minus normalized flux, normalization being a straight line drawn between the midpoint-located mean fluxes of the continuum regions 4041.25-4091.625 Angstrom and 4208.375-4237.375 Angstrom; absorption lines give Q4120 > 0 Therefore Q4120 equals -2.6 Angstrom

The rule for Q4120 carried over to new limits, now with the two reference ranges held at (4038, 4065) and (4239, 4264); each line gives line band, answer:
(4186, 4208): -0.9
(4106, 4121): -2.1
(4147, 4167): -2.2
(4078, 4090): -1.4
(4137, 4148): -0.8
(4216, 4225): -0.6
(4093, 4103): -0.4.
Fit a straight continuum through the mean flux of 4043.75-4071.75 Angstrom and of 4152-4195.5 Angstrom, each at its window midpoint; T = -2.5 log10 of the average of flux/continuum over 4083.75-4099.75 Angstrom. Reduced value -0.129 mag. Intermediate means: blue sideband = 26.5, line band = 30.9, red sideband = 29.8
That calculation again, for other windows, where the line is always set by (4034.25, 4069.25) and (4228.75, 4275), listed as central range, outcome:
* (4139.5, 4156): -0.05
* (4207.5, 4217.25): -0.09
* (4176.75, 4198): -0.06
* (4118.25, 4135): -0.08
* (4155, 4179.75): -0.08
